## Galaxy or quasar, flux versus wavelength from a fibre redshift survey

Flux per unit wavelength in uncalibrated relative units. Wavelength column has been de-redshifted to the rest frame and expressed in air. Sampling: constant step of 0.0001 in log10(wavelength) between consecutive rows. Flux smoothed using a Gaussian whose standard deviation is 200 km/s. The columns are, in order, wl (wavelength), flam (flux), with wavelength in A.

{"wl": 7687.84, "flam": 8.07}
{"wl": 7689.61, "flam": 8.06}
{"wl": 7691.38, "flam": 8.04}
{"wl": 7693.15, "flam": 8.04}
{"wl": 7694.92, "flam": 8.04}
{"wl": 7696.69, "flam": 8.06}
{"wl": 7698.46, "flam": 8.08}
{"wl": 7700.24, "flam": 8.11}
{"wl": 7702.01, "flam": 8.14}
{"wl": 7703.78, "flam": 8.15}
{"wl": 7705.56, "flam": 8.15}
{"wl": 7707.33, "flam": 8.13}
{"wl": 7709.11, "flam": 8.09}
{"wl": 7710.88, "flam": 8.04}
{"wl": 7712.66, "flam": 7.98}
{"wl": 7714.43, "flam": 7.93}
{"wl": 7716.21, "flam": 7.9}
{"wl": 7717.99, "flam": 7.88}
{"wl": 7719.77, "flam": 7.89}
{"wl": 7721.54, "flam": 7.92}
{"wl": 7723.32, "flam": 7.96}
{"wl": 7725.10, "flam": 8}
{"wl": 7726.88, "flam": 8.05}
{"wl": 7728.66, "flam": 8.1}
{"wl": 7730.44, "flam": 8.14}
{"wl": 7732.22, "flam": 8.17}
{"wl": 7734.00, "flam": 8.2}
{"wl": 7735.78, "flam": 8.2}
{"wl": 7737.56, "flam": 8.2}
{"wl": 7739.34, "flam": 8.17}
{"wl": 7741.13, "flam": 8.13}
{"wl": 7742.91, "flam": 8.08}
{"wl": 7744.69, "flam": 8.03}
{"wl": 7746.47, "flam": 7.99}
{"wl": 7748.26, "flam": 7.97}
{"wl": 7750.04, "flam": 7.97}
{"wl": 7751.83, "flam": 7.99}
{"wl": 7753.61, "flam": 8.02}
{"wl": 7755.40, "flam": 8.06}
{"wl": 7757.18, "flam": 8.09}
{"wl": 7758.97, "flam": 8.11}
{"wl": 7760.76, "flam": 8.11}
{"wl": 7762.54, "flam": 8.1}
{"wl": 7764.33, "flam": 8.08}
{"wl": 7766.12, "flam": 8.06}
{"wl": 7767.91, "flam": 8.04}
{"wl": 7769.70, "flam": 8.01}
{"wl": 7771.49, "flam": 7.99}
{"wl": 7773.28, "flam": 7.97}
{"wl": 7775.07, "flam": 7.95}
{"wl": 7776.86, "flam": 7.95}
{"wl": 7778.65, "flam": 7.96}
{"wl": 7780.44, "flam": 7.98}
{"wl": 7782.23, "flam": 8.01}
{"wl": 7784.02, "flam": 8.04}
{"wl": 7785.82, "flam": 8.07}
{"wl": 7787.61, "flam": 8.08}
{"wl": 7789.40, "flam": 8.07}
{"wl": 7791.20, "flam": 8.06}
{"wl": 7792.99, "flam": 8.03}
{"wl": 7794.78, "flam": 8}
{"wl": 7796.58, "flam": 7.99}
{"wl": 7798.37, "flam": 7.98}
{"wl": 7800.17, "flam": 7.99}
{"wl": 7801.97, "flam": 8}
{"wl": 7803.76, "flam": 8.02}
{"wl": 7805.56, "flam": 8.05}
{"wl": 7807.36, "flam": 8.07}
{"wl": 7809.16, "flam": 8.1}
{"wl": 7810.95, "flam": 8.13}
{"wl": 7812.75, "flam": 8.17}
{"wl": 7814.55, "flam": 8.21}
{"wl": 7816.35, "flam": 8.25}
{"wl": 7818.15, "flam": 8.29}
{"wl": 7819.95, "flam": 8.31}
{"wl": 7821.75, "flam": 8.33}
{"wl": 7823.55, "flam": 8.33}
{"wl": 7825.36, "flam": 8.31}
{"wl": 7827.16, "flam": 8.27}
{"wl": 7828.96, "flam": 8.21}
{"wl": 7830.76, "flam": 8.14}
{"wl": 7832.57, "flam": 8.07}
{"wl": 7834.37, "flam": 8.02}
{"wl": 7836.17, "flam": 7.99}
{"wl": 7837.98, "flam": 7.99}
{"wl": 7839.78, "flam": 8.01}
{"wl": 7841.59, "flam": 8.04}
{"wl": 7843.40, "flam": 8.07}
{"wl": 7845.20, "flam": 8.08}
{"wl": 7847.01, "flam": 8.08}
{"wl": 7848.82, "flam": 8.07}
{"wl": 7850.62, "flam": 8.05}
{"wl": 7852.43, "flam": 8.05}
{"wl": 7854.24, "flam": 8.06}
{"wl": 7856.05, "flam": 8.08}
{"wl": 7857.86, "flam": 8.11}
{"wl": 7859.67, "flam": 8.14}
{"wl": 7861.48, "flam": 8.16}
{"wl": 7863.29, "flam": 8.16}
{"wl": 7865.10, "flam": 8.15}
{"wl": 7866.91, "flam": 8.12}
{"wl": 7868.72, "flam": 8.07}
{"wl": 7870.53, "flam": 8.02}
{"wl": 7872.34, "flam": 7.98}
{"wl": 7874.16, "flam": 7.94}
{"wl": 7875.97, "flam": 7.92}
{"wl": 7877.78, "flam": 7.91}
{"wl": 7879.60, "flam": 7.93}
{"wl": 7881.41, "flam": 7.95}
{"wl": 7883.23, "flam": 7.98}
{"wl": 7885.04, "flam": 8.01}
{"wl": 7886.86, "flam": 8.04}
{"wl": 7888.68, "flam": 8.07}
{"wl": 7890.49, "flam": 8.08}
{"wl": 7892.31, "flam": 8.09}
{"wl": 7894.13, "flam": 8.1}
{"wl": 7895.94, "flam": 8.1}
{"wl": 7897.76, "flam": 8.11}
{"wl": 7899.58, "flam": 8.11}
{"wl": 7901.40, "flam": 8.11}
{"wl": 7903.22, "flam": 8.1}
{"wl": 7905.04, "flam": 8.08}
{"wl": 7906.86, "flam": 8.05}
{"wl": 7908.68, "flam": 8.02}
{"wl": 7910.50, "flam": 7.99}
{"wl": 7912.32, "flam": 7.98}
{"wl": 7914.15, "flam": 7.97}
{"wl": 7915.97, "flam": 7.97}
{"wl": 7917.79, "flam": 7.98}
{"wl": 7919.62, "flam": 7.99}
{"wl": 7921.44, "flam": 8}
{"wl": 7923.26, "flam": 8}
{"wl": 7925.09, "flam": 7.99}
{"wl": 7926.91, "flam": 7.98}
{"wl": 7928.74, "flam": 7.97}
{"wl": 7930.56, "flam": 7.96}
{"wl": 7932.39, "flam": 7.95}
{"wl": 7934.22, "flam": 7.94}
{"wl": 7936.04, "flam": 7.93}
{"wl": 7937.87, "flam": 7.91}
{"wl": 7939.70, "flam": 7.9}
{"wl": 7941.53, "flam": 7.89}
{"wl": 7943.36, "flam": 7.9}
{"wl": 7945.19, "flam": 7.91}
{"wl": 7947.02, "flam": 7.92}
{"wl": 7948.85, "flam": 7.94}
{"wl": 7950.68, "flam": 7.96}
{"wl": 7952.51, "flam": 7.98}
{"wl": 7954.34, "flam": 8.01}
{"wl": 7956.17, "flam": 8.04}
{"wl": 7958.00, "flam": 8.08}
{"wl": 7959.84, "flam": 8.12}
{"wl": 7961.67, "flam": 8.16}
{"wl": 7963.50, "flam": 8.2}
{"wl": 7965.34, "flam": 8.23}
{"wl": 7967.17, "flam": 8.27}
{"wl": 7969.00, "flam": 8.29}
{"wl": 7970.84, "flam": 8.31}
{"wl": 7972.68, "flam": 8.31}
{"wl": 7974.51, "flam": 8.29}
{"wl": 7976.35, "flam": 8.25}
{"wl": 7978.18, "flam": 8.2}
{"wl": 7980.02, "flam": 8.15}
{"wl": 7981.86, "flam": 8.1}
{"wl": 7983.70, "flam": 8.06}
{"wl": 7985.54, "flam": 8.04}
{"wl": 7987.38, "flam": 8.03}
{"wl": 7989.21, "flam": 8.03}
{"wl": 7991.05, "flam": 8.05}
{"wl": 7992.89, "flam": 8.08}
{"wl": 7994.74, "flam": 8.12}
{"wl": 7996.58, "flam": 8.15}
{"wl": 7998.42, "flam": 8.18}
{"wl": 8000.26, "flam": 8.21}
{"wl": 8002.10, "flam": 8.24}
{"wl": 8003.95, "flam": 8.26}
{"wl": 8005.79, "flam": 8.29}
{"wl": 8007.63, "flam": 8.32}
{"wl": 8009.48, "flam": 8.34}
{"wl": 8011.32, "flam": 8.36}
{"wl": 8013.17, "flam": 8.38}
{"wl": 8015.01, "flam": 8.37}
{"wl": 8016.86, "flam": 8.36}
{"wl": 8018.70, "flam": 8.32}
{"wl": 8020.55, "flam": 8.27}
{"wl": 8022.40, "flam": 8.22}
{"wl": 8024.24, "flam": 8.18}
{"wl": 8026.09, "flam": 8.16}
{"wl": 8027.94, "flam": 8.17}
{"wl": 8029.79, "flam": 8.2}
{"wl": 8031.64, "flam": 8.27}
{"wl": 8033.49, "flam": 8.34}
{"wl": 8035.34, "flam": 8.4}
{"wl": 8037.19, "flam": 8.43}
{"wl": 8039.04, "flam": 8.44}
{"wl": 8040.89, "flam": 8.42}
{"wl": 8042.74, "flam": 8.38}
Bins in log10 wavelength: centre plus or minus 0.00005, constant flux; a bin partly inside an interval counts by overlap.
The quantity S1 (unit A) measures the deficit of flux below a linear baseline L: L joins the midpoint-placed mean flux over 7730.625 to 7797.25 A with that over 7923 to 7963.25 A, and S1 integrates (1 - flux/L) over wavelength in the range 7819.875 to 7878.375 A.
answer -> -0.6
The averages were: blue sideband 8.05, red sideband 7.98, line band 8.1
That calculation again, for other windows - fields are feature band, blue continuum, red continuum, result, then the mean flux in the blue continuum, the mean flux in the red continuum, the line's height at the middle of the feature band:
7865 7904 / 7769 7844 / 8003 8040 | 0.6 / 8.08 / 8.3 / 8.16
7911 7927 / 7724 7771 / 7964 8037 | 0.4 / 8.08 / 8.23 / 8.18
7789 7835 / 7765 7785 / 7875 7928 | -0.7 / 7.99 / 8.02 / 8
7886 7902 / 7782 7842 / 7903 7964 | -0.1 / 8.11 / 7.99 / 8.03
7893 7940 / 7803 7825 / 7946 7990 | 0.8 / 8.19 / 8.13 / 8.15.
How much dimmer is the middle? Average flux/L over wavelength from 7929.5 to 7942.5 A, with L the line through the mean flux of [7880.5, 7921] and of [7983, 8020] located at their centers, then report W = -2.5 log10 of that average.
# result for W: 0.02 mag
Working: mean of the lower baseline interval 8.04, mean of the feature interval 7.93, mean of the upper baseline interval 8.21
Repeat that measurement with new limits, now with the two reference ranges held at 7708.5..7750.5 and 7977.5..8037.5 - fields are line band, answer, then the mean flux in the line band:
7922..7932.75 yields 0.03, 7.98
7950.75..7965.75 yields 0.01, 8.09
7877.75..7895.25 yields 0.02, 8.02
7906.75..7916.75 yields 0.02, 7.99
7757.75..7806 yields 0.01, 8.03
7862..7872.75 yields 0.00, 8.1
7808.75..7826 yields -0.02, 8.25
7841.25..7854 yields 0.01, 8.06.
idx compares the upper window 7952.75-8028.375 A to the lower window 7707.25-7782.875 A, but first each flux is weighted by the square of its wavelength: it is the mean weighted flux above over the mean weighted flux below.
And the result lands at 1.1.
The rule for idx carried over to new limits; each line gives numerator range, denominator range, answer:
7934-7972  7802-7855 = 1.02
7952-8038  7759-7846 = 1.07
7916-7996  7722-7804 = 1.05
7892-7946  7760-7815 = 1.03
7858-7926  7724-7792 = 1.03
